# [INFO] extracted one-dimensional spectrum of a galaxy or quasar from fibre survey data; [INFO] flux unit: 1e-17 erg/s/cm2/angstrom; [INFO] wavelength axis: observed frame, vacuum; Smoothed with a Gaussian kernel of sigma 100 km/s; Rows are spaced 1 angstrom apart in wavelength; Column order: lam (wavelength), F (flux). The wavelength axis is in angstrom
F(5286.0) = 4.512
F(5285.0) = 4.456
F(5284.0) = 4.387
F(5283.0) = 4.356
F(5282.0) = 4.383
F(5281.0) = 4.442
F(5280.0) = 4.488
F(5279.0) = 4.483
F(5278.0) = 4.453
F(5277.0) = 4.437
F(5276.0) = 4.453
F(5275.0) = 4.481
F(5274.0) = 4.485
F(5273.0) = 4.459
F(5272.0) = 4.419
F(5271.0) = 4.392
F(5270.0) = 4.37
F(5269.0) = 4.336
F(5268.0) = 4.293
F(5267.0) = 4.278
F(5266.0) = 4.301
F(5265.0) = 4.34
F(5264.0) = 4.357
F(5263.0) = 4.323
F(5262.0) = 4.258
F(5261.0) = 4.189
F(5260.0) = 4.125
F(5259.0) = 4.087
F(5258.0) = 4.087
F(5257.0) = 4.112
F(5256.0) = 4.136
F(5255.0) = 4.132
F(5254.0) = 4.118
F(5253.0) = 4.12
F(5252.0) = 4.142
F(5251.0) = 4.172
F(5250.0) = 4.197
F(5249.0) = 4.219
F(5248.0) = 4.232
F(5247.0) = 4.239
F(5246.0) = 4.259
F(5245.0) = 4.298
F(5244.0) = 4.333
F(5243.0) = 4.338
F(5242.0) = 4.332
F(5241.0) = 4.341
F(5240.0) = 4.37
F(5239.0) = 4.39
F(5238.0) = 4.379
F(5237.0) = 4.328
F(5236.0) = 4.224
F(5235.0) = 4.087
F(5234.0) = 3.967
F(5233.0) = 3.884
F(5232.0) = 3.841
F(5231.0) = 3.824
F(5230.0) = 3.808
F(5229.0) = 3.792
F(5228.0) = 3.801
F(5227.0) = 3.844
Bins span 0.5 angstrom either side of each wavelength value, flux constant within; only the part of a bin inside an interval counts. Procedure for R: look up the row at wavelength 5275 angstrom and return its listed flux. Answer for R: 4.481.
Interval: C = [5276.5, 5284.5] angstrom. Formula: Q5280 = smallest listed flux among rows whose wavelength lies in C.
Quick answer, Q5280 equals 4.356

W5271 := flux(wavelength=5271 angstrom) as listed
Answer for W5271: 4.392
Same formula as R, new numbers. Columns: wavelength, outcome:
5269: 4.336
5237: 4.328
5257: 4.112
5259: 4.087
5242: 4.332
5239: 4.39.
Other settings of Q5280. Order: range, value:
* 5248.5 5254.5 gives 4.118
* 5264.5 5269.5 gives 4.278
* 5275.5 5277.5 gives 4.437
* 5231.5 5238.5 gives 3.841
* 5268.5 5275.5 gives 4.336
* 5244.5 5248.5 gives 4.232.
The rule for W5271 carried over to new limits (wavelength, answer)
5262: 4.258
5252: 4.142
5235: 4.087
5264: 4.357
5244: 4.333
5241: 4.341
